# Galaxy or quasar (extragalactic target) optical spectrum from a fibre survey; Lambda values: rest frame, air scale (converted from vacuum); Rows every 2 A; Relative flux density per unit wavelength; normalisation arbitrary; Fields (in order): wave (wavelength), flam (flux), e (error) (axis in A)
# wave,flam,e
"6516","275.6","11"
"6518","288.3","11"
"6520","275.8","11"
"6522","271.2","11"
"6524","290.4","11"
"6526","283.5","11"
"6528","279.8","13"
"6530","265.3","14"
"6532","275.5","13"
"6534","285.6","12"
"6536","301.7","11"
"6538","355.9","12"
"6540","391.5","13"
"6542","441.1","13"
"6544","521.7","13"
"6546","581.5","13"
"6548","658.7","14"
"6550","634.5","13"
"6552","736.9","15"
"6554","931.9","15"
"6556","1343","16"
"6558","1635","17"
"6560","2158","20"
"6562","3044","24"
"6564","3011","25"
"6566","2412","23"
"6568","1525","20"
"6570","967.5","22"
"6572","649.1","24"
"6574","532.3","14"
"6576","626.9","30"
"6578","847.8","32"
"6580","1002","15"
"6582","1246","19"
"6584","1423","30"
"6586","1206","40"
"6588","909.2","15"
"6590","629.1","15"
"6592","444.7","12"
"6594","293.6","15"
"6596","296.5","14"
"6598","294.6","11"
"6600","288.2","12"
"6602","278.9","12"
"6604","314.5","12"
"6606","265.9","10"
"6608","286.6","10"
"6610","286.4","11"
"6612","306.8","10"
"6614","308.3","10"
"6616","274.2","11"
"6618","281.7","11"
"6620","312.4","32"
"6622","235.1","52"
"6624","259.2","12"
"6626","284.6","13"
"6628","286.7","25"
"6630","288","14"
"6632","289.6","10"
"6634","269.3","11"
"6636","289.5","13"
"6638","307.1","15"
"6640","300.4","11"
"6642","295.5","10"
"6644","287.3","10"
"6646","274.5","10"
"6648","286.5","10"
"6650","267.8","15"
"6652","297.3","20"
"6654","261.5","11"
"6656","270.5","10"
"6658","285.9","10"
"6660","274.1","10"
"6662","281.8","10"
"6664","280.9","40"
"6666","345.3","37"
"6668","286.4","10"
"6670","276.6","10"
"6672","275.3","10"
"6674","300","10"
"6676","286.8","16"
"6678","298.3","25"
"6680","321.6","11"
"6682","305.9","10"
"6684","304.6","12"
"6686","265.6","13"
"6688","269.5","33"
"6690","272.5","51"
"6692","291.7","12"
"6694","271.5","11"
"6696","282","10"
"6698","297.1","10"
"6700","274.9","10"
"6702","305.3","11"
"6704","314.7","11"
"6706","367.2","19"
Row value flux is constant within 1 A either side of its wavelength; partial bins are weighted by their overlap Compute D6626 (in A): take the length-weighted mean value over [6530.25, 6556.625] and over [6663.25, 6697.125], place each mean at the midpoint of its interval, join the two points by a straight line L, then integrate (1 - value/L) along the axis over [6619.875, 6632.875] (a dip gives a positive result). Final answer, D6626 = 3.9 A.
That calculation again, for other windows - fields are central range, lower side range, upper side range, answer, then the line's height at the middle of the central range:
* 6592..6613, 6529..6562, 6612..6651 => 7.2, 455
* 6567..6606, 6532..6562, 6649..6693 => -1.8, 666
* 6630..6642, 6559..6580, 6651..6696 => 7.3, 743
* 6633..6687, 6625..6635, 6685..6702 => -1.3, 282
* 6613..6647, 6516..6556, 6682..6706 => 6.5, 353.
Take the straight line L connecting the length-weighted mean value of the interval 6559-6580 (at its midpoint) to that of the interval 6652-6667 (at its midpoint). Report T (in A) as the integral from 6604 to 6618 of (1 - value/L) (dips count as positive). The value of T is 9.8 A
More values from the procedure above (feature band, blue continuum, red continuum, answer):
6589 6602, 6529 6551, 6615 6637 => -1.30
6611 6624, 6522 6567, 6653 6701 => 6.59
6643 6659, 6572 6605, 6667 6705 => 5.46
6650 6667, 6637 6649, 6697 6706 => 0.55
